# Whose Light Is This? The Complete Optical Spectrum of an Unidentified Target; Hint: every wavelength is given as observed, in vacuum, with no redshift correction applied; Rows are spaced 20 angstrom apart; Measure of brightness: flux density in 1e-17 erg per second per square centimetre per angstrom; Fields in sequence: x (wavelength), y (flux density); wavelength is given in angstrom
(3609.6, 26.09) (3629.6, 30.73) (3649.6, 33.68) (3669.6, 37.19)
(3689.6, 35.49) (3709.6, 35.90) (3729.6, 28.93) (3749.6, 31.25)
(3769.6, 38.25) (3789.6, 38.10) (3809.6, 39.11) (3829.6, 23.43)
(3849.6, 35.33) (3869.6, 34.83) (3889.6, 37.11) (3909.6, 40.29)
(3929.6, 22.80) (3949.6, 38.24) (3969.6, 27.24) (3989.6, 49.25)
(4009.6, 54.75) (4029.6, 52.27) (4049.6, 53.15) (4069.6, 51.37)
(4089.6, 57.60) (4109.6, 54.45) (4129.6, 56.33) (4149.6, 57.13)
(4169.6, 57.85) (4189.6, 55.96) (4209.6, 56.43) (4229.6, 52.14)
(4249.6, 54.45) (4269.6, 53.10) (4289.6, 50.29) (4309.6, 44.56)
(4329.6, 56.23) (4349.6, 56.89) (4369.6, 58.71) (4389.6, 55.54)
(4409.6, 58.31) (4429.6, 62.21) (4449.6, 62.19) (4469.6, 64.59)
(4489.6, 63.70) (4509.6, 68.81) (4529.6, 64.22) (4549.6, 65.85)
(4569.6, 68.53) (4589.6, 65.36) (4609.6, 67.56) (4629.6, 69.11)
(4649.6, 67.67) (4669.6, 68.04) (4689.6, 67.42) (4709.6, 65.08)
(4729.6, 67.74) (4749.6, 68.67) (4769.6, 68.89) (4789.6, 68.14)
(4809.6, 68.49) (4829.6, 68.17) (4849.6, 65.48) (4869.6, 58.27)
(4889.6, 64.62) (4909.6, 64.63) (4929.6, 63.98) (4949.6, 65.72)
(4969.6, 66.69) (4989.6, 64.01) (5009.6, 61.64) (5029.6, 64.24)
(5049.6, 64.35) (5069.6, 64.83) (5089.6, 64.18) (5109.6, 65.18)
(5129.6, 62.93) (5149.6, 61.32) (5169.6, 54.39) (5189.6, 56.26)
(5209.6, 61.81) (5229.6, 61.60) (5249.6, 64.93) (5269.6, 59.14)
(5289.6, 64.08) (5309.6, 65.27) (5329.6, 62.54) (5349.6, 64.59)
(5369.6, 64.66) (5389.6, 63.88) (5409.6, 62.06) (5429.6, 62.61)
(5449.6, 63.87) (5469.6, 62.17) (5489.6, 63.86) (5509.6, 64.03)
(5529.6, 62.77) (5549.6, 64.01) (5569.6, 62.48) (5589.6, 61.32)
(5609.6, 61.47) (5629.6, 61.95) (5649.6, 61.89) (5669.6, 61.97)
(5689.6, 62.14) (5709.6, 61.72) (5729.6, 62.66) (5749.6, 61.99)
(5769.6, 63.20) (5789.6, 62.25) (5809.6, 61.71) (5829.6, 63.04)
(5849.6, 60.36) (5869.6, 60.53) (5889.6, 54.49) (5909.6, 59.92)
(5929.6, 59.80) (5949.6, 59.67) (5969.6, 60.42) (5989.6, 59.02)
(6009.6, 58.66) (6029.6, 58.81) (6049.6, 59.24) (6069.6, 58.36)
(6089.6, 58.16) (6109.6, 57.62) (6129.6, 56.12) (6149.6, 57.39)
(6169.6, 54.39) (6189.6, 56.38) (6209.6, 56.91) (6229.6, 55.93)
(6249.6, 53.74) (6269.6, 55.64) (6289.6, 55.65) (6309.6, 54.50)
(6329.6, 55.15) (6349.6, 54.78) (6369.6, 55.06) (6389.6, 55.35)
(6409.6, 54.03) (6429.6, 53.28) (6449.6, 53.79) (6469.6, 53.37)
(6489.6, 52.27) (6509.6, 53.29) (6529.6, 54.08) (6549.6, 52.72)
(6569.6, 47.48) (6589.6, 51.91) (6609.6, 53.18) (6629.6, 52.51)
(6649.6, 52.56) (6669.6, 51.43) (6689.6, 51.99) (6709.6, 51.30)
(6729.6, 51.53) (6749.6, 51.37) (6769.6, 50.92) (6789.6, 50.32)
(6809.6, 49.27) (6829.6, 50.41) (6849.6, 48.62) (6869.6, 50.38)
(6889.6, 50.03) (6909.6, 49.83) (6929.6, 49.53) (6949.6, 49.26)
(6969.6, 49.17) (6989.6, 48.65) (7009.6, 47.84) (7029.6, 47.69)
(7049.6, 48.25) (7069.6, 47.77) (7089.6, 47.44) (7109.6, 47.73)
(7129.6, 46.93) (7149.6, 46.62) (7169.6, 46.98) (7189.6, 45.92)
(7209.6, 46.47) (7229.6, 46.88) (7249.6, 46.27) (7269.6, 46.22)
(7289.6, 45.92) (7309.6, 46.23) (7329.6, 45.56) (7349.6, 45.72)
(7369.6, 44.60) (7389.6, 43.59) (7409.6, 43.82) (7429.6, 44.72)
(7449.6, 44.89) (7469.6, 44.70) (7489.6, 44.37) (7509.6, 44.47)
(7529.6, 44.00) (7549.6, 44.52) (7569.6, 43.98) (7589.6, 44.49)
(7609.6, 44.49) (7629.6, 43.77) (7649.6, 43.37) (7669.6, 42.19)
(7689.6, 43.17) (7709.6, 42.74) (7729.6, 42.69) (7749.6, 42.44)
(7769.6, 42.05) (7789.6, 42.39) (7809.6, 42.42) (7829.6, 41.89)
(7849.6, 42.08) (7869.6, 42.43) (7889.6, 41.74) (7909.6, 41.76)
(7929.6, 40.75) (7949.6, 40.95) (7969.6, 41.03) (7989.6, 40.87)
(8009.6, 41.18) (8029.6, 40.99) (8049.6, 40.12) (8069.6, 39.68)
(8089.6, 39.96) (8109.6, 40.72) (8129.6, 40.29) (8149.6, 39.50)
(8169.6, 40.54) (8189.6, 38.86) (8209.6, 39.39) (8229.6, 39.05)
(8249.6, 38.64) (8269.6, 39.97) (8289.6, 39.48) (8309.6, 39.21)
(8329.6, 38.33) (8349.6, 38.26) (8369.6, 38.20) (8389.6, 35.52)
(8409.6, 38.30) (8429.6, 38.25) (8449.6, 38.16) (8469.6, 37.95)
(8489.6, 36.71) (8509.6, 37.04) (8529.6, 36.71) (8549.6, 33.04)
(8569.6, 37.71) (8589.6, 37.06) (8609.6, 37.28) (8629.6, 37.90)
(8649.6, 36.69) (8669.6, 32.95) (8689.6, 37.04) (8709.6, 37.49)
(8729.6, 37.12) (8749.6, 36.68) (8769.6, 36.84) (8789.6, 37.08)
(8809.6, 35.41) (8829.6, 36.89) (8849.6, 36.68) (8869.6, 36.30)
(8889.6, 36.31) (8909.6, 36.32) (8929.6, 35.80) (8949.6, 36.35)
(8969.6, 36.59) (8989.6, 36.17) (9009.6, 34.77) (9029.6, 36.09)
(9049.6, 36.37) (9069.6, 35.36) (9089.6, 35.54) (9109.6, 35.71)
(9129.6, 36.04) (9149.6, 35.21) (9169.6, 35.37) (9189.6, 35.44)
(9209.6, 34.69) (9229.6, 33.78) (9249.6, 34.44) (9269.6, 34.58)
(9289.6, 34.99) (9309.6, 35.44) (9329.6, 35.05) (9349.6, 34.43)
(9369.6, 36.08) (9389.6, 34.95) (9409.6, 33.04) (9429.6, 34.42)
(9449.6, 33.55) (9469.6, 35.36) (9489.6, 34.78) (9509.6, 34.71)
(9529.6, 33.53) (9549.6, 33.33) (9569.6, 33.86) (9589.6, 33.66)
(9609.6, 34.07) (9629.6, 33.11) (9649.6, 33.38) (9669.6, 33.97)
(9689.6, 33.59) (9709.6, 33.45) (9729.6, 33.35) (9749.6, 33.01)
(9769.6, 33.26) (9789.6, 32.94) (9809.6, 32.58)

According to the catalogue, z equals 0.00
